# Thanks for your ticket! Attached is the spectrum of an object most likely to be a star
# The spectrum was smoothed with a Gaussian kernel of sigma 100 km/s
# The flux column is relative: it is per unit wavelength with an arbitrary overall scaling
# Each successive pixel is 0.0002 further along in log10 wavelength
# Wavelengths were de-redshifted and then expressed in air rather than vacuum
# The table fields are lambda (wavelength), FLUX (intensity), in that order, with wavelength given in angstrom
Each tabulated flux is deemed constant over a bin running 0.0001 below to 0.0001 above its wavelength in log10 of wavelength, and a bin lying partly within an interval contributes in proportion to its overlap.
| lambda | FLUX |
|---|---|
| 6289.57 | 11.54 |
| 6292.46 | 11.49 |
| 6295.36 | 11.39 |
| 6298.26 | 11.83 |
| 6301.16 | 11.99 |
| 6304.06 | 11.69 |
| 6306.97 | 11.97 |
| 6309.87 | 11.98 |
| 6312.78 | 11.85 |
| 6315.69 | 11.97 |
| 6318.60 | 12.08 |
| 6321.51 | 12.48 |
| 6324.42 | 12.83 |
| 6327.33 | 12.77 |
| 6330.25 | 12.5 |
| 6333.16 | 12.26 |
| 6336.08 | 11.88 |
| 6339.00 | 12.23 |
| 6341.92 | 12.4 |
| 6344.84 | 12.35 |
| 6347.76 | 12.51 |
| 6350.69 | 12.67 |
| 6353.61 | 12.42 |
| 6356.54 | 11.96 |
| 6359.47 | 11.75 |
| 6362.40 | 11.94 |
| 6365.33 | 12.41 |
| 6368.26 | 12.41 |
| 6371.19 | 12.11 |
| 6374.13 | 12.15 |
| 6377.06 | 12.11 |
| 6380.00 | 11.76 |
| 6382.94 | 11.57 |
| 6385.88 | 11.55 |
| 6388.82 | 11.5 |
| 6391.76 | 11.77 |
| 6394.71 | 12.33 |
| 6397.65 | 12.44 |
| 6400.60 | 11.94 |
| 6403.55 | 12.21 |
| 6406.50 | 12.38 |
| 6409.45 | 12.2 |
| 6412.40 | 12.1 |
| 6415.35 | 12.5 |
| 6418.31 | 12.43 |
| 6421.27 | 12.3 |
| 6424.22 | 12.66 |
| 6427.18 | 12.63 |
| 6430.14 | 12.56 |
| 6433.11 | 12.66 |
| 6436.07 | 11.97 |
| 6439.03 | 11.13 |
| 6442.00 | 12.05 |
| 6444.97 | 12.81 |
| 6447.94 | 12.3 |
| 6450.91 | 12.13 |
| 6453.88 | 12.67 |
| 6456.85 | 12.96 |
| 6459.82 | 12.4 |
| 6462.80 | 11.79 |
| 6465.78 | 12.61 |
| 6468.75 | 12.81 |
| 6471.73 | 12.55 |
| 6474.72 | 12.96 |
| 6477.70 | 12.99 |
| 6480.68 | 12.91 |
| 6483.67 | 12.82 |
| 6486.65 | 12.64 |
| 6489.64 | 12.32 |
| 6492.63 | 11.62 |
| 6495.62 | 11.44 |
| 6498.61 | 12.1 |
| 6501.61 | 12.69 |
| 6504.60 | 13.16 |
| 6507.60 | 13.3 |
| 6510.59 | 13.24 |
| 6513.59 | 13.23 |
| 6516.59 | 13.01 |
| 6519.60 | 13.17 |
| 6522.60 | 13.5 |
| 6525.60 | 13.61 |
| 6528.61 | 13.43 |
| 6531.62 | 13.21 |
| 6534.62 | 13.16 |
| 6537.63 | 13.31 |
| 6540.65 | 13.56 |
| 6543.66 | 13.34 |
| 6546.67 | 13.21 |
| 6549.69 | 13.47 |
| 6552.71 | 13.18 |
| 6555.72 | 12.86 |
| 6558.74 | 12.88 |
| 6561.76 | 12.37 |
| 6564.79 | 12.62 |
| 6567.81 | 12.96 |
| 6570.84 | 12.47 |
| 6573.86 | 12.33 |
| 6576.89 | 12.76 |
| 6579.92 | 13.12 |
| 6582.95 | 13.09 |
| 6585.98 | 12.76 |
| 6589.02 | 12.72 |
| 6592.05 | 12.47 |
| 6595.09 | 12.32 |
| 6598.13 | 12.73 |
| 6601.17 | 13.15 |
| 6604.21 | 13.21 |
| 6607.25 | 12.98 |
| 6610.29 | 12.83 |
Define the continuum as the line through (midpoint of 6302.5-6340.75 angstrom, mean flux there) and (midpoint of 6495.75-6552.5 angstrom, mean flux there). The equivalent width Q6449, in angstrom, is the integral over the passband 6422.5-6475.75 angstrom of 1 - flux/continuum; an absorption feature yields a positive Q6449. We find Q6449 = 1.6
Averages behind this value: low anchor 12.2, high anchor 13.2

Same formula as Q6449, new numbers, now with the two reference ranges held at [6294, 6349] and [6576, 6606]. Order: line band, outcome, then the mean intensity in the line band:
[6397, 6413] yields 0.2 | 12.2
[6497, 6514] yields -0.4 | 12.9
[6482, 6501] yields 0.6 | 12.2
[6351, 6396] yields 1.1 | 12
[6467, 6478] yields -0.2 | 12.8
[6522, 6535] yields -0.7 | 13.4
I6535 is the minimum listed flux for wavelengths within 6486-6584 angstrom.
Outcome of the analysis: 11.44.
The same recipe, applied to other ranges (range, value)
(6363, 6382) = 11.76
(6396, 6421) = 11.94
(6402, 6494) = 11.13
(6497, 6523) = 12.1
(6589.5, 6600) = 12.32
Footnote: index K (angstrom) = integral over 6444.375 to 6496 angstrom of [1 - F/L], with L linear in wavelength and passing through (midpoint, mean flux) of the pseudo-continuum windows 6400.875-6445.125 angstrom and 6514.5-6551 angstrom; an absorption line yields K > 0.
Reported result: 0.9 angstrom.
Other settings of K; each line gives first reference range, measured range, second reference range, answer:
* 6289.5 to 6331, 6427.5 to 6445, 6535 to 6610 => 0.4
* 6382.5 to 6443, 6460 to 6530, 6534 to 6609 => -1.2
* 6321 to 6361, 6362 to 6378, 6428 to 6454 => 0.1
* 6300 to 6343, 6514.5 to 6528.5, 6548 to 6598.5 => -0.7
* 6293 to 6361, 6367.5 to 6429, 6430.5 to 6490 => 0.9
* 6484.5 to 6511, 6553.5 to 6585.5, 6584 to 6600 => -0.4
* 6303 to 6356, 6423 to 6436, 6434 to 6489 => -0.1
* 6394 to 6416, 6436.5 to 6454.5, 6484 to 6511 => 0.3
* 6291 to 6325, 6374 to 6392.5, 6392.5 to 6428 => 0.7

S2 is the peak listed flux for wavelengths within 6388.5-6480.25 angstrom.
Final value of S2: 12.99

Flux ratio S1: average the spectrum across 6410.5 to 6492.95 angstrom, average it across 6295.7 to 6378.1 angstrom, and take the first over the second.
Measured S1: 1.02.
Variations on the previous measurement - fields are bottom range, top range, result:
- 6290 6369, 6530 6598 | 1.06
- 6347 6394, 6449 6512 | 1.05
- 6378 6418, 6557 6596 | 1.05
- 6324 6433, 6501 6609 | 1.06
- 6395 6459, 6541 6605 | 1.04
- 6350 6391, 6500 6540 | 1.10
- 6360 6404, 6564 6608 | 1.06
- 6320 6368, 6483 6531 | 1.04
